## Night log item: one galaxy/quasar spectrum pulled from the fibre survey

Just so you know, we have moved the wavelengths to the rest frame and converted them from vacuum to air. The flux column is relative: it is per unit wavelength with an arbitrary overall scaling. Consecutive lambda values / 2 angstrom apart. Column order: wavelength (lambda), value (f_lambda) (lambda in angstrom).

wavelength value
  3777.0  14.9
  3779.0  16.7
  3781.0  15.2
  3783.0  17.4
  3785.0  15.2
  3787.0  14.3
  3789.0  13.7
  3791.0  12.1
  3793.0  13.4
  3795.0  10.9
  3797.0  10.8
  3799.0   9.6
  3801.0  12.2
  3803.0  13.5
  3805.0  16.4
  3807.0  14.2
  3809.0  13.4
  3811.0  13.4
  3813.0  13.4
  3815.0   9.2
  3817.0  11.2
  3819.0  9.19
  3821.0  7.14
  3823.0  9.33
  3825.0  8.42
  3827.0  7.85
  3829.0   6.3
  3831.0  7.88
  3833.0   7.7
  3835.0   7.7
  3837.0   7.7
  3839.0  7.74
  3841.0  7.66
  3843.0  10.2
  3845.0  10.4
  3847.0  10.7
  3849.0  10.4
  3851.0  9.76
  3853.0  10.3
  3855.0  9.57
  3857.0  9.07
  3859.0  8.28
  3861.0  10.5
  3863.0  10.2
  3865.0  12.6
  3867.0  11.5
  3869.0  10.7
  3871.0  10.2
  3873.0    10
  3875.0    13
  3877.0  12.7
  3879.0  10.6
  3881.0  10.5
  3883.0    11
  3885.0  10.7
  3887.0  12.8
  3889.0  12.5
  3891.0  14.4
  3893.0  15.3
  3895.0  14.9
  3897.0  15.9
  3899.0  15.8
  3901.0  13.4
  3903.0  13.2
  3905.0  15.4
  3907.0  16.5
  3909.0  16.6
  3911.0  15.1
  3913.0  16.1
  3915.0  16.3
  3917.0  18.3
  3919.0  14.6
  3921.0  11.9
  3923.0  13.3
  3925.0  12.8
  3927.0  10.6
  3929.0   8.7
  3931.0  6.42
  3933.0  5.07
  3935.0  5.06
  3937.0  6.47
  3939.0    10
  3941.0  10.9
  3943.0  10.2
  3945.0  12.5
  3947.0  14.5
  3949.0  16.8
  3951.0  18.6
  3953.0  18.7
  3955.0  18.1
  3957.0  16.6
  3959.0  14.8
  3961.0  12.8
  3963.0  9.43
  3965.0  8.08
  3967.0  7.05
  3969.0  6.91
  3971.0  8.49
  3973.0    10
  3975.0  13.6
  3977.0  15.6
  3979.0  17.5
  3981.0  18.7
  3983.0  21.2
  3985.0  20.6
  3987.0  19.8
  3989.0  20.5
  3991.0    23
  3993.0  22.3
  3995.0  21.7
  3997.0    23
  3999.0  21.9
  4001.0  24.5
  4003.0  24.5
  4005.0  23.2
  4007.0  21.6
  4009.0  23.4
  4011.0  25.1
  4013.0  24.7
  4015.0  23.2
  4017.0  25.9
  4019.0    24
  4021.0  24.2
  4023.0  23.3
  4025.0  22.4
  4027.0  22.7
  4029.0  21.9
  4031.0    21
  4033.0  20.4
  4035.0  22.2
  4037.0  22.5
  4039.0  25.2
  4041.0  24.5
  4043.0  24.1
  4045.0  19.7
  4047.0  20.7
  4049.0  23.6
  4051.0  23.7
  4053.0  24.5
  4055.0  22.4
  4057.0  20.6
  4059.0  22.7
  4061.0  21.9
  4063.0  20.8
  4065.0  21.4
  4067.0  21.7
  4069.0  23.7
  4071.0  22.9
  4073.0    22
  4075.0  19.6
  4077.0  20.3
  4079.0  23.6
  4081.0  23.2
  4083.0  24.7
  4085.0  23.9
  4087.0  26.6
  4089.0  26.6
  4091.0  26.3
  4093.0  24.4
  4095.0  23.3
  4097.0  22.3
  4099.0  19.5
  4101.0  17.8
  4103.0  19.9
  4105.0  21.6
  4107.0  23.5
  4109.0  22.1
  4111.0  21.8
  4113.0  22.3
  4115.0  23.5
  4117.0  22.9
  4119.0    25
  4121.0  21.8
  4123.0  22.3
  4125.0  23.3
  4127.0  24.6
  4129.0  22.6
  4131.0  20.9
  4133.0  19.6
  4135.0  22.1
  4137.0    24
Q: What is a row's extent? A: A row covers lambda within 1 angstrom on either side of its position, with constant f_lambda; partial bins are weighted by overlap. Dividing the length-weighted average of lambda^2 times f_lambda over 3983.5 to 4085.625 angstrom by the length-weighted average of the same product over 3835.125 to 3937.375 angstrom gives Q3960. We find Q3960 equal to 2.09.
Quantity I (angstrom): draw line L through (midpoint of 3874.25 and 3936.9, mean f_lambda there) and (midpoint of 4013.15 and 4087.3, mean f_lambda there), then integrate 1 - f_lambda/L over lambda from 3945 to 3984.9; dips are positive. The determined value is 6.28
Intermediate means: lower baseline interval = 12.8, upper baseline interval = 22.7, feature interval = 14.2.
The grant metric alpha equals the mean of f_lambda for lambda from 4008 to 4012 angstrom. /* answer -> 24.2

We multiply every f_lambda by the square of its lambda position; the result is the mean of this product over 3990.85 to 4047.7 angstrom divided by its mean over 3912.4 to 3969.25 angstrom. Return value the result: 2.0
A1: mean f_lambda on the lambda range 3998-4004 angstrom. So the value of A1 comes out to 23.6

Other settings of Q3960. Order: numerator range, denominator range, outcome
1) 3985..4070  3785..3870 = 2.39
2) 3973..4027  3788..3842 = 2.29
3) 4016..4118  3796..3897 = 2.36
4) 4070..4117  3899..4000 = 1.69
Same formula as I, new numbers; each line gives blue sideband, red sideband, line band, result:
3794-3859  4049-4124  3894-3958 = 5.9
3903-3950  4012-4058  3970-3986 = 1.6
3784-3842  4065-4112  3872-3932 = 5.2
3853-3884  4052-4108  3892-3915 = -4.9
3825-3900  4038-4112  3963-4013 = -1.2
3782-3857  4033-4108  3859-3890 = 5.1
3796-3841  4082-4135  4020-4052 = -4.9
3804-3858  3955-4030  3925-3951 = 9.5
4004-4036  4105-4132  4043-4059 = 0.5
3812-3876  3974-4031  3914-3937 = 6.9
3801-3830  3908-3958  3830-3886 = 8.3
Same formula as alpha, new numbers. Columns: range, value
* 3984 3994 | 21.2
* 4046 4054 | 23.1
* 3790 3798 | 11.8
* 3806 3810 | 13.8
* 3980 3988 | 20.1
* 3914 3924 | 14.9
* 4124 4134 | 22.2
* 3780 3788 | 15.5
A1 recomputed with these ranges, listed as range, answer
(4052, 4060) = 22.5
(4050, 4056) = 23.5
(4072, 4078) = 20.6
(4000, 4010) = 23.4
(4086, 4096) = 25.4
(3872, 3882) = 11.4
